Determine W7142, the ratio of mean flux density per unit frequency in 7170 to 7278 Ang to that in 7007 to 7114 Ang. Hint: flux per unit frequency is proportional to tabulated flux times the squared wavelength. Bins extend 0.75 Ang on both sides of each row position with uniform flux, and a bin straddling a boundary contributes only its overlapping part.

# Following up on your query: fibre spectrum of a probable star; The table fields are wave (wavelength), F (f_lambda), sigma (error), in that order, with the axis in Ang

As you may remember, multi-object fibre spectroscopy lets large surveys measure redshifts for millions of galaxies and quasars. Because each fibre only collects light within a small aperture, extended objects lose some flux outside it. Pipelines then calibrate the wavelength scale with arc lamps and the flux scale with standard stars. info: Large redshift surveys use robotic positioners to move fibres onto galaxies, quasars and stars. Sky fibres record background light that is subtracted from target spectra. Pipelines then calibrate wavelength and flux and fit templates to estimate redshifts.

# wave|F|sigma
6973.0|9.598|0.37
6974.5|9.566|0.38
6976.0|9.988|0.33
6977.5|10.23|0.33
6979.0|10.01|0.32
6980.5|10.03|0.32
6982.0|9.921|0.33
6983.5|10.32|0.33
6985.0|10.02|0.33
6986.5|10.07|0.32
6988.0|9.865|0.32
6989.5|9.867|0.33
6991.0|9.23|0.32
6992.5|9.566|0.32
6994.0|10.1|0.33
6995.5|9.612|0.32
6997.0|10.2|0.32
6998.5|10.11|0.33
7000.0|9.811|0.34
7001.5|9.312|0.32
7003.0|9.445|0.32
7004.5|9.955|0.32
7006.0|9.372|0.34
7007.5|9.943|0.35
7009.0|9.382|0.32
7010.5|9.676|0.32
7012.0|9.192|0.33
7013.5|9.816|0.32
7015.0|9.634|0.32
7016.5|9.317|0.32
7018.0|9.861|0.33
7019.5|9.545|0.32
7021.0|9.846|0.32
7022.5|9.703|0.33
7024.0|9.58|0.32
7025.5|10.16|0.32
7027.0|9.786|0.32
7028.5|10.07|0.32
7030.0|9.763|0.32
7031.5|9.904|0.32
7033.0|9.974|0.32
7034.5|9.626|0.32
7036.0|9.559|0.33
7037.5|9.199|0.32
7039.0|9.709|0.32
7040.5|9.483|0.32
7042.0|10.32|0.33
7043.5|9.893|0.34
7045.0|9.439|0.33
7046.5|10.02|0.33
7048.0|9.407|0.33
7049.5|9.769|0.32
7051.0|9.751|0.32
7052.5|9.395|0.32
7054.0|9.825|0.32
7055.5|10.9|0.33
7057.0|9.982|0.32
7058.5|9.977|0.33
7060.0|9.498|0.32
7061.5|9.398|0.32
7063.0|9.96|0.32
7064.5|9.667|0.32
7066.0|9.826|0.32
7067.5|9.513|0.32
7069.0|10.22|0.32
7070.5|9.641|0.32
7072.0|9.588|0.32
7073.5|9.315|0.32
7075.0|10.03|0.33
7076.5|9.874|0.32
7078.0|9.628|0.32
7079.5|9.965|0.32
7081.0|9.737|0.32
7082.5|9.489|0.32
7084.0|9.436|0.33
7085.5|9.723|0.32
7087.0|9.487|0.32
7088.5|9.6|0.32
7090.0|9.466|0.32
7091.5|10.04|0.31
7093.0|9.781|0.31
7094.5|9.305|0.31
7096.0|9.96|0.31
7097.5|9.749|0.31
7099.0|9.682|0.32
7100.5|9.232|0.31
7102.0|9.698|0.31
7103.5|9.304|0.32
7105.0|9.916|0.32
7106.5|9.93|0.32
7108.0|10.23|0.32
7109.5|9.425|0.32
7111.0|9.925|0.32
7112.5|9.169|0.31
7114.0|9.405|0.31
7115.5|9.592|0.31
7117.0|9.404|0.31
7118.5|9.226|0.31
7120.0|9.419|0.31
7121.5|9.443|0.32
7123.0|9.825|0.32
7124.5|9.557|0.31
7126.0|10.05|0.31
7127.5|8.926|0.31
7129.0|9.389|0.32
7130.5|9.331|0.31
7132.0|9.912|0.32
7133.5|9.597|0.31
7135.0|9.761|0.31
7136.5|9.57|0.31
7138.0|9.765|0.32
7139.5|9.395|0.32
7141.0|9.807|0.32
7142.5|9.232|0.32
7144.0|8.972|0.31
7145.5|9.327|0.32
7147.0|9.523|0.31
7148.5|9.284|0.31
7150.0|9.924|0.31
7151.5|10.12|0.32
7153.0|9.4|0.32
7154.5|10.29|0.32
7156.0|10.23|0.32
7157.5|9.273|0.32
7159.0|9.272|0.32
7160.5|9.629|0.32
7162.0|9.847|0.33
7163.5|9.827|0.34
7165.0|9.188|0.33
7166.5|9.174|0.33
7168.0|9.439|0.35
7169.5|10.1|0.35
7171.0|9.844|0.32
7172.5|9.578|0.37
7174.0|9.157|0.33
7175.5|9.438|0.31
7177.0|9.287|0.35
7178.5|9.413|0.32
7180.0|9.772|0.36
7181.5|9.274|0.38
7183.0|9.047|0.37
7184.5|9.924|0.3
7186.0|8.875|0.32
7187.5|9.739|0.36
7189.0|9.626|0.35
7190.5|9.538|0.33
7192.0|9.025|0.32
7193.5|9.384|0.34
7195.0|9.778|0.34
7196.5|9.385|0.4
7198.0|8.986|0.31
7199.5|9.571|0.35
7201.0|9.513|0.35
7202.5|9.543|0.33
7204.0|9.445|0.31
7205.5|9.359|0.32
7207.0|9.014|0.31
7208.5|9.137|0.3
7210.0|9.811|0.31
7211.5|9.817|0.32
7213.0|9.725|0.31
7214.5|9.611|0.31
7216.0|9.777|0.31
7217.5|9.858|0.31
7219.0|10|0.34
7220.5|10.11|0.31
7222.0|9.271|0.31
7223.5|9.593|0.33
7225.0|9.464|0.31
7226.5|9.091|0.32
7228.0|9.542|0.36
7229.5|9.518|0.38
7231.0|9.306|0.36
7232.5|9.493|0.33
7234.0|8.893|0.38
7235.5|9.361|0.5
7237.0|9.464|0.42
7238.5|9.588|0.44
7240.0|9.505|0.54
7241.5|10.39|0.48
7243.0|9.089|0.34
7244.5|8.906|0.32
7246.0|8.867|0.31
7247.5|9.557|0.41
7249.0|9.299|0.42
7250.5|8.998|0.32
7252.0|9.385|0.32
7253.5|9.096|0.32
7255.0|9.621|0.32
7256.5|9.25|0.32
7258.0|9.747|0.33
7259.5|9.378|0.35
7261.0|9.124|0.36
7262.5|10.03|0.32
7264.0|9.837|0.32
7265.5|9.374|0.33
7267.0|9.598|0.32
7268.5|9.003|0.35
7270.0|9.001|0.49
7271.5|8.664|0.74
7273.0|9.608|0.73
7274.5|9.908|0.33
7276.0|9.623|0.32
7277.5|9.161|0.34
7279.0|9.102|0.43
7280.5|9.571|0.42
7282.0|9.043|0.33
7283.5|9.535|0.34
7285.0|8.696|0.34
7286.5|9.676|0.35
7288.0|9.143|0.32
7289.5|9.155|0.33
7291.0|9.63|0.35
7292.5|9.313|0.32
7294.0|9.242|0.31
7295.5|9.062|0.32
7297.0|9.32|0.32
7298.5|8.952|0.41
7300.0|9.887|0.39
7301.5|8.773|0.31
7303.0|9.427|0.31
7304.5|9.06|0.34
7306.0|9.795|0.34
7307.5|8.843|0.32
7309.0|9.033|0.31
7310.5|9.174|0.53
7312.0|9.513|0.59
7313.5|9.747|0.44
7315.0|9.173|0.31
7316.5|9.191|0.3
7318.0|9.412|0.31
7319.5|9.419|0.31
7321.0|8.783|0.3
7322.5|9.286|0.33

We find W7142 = 1.02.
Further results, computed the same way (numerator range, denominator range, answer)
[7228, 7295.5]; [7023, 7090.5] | 1.02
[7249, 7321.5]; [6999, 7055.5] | 1.03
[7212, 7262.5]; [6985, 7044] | 1.03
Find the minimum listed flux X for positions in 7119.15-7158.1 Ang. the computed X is 8.926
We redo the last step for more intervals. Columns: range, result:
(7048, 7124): 9.169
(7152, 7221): 8.875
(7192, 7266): 8.867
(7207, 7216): 9.014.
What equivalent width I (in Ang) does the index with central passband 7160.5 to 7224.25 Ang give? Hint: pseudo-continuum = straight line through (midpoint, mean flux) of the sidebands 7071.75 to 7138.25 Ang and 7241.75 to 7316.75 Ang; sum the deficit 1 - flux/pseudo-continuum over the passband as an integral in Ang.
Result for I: -0.4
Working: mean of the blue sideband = 9.62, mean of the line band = 9.52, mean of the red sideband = 9.31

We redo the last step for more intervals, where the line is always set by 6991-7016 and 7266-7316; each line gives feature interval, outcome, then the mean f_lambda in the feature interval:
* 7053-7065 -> -0.4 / 9.9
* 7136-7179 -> -0.4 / 9.56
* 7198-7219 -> -0.3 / 9.55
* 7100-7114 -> -0.2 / 9.64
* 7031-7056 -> -0.4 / 9.76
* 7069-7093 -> -0.3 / 9.69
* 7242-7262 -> 0.1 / 9.28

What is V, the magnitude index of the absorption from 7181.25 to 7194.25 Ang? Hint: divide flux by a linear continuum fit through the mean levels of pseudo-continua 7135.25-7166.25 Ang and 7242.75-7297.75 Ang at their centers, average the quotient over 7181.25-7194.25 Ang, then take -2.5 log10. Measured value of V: 0.01 mag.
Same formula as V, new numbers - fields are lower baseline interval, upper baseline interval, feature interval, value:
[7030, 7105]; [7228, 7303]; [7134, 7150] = 0.01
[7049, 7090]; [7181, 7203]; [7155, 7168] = -0.01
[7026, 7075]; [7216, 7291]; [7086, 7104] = 0.01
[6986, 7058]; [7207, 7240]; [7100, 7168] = 0.01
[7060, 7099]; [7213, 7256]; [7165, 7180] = 0.01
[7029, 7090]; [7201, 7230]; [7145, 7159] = -0.01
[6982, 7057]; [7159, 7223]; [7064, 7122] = 0.00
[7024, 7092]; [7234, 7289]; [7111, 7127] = 0.01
